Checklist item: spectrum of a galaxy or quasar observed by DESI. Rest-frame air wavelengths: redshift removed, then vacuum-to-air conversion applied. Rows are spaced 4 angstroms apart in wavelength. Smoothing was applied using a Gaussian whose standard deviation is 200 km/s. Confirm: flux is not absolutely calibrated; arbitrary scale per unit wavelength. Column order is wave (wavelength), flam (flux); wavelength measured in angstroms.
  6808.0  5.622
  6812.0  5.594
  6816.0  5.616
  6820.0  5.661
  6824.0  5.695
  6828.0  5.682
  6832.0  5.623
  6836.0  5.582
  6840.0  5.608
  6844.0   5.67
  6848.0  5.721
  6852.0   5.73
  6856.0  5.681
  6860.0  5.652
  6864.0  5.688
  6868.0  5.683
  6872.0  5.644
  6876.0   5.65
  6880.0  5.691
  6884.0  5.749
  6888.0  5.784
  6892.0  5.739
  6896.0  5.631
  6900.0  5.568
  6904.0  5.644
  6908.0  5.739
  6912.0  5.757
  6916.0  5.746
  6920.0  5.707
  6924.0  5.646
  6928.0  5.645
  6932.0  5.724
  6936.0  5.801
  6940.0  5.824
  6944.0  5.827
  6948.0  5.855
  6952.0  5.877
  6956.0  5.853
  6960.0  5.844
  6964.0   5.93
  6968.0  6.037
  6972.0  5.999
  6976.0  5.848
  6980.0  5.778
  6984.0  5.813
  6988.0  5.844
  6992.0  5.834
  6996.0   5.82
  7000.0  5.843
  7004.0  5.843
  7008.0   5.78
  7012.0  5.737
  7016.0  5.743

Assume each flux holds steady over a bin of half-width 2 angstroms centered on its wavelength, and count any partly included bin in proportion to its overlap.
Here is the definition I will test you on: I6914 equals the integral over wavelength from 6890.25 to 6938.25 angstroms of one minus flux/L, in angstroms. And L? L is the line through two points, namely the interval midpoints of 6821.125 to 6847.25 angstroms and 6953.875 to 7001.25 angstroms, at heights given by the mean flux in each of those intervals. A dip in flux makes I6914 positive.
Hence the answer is 0.6 angstroms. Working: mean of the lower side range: 5.65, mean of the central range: 5.7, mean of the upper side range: 5.87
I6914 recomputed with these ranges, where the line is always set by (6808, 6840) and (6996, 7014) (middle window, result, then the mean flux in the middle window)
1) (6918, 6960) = -0.28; 5.78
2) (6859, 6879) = 0.04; 5.67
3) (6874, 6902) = 0.03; 5.69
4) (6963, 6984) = -0.49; 5.91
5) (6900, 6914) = 0.05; 5.69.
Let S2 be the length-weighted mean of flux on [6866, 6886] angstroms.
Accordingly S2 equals 5.68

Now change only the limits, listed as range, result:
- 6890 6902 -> 5.65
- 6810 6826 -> 5.64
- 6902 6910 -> 5.69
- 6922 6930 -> 5.65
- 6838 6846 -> 5.64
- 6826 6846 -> 5.63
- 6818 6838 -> 5.65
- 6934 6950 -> 5.83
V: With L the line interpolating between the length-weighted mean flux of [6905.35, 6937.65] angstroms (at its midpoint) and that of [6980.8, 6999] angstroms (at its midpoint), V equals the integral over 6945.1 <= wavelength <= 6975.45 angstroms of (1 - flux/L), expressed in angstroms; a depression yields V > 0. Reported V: -0.68 angstroms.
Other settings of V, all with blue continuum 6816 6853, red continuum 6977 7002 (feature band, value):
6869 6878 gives 0.08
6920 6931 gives 0.17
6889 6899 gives 0.07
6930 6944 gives -0.05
